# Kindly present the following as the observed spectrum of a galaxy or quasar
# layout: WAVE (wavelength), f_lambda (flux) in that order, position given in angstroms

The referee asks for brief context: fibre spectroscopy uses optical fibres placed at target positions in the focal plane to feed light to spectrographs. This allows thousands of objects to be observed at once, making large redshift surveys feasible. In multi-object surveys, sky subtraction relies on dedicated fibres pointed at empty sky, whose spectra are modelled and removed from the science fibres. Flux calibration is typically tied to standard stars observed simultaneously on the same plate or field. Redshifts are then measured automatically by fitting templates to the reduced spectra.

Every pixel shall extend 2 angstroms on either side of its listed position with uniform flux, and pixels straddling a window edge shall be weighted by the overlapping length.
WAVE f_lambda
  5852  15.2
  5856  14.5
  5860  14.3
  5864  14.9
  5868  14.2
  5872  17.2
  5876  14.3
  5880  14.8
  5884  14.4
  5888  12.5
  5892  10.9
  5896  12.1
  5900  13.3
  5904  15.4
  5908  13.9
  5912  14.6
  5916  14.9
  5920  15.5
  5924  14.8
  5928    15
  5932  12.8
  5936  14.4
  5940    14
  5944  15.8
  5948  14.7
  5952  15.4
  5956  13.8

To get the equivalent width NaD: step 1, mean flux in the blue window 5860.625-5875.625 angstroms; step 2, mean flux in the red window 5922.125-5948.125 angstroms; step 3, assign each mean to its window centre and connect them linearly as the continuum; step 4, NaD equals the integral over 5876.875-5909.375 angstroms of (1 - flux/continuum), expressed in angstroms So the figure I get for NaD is 3.3 angstroms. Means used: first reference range 15.2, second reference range 14.5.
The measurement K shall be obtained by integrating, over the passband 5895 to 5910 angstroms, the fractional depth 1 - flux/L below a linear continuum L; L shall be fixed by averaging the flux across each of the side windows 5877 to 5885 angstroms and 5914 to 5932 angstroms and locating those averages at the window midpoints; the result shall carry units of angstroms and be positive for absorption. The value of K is 0.94 angstroms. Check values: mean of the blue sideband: 14.6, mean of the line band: 13.8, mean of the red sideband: 14.8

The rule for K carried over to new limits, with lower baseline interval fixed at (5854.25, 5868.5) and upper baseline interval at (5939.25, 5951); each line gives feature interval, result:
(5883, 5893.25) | 1.5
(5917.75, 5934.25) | 0.4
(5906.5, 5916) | 0.2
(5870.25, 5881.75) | -0.7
